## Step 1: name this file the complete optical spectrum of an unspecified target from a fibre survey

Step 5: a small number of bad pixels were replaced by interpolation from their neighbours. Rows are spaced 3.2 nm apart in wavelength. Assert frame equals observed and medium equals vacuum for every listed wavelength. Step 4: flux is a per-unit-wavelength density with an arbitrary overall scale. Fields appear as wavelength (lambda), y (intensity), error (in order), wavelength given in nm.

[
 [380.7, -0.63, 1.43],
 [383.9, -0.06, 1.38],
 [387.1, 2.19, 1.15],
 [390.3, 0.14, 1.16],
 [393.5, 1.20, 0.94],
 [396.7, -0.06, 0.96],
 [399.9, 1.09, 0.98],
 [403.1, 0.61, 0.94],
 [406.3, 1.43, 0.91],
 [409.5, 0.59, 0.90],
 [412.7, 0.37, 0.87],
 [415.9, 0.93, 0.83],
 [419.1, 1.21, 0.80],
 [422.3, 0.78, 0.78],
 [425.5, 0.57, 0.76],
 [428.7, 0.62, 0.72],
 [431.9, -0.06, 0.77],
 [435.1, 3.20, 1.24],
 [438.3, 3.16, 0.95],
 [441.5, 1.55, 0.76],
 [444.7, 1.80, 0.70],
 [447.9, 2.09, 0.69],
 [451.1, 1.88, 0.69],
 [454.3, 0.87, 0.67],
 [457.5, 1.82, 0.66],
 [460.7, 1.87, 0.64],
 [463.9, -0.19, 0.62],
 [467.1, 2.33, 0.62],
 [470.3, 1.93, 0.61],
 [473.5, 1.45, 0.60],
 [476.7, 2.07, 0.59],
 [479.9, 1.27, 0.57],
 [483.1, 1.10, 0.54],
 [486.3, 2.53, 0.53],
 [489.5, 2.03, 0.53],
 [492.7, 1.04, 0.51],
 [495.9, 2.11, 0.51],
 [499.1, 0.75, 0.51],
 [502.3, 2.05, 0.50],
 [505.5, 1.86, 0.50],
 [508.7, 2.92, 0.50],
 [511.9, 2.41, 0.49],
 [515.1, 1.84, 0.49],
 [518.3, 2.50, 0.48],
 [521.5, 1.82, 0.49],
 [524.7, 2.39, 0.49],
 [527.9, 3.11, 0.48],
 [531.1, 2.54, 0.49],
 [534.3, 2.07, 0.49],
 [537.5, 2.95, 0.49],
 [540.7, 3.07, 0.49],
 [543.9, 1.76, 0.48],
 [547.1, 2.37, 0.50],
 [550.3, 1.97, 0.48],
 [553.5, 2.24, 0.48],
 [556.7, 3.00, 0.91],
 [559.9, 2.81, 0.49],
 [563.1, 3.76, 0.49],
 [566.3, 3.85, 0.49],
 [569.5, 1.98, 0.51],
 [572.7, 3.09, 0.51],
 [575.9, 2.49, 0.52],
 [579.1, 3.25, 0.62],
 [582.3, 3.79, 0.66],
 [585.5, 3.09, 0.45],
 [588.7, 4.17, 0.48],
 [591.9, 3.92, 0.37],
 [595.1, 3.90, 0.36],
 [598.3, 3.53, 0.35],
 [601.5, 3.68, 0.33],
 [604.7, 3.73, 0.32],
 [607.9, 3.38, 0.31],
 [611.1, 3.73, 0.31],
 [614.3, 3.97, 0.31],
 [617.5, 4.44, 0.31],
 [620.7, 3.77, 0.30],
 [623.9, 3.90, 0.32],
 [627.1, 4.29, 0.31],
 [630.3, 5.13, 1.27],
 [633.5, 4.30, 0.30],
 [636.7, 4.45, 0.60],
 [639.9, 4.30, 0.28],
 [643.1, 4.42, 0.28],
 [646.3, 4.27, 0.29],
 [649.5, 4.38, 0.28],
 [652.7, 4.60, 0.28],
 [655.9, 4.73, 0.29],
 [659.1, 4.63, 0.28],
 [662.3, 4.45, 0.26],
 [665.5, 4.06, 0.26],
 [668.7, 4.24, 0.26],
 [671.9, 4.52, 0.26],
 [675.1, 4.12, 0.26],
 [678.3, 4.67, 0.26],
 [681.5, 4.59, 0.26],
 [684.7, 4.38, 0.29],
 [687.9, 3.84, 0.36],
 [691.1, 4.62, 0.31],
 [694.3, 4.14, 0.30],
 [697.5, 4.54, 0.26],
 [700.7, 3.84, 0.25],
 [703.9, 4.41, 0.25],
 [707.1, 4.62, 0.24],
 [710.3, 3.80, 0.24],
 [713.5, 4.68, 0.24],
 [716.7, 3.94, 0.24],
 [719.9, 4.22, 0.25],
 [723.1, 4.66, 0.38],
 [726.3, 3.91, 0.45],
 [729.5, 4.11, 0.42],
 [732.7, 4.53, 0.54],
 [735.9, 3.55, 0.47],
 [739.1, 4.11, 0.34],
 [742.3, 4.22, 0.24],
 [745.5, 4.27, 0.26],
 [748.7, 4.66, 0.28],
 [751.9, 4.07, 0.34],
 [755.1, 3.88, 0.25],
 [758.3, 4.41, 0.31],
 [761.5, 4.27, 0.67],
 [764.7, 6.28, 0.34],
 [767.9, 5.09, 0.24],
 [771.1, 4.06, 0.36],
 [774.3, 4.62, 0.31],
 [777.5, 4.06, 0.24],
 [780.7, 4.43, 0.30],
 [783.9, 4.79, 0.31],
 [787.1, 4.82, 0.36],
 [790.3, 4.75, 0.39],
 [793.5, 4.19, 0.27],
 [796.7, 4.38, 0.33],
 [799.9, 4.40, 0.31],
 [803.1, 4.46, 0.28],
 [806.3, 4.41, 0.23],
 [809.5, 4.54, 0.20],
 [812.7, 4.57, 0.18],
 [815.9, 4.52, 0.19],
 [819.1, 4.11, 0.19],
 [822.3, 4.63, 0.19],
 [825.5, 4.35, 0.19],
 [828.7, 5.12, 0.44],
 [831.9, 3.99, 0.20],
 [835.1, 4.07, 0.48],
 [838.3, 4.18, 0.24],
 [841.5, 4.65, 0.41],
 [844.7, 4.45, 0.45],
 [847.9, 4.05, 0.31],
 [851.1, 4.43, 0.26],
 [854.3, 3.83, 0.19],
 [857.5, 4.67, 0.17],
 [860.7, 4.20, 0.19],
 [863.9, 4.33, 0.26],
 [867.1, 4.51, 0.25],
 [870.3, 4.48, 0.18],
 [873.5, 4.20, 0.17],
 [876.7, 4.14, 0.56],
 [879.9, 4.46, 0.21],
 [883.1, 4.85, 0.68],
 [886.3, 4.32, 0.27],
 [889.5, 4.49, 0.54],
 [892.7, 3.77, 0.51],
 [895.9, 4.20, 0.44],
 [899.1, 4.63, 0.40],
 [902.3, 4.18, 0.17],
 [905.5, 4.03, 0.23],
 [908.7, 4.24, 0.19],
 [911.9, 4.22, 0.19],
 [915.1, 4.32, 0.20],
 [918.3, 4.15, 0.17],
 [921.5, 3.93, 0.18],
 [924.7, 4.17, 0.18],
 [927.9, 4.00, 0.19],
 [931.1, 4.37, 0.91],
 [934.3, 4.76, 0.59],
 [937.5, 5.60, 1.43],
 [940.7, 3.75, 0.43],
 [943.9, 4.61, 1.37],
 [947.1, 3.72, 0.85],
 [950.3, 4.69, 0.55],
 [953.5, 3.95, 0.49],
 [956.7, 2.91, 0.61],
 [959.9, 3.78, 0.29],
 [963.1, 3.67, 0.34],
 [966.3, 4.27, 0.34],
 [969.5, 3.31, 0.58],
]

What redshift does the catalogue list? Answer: 0.167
